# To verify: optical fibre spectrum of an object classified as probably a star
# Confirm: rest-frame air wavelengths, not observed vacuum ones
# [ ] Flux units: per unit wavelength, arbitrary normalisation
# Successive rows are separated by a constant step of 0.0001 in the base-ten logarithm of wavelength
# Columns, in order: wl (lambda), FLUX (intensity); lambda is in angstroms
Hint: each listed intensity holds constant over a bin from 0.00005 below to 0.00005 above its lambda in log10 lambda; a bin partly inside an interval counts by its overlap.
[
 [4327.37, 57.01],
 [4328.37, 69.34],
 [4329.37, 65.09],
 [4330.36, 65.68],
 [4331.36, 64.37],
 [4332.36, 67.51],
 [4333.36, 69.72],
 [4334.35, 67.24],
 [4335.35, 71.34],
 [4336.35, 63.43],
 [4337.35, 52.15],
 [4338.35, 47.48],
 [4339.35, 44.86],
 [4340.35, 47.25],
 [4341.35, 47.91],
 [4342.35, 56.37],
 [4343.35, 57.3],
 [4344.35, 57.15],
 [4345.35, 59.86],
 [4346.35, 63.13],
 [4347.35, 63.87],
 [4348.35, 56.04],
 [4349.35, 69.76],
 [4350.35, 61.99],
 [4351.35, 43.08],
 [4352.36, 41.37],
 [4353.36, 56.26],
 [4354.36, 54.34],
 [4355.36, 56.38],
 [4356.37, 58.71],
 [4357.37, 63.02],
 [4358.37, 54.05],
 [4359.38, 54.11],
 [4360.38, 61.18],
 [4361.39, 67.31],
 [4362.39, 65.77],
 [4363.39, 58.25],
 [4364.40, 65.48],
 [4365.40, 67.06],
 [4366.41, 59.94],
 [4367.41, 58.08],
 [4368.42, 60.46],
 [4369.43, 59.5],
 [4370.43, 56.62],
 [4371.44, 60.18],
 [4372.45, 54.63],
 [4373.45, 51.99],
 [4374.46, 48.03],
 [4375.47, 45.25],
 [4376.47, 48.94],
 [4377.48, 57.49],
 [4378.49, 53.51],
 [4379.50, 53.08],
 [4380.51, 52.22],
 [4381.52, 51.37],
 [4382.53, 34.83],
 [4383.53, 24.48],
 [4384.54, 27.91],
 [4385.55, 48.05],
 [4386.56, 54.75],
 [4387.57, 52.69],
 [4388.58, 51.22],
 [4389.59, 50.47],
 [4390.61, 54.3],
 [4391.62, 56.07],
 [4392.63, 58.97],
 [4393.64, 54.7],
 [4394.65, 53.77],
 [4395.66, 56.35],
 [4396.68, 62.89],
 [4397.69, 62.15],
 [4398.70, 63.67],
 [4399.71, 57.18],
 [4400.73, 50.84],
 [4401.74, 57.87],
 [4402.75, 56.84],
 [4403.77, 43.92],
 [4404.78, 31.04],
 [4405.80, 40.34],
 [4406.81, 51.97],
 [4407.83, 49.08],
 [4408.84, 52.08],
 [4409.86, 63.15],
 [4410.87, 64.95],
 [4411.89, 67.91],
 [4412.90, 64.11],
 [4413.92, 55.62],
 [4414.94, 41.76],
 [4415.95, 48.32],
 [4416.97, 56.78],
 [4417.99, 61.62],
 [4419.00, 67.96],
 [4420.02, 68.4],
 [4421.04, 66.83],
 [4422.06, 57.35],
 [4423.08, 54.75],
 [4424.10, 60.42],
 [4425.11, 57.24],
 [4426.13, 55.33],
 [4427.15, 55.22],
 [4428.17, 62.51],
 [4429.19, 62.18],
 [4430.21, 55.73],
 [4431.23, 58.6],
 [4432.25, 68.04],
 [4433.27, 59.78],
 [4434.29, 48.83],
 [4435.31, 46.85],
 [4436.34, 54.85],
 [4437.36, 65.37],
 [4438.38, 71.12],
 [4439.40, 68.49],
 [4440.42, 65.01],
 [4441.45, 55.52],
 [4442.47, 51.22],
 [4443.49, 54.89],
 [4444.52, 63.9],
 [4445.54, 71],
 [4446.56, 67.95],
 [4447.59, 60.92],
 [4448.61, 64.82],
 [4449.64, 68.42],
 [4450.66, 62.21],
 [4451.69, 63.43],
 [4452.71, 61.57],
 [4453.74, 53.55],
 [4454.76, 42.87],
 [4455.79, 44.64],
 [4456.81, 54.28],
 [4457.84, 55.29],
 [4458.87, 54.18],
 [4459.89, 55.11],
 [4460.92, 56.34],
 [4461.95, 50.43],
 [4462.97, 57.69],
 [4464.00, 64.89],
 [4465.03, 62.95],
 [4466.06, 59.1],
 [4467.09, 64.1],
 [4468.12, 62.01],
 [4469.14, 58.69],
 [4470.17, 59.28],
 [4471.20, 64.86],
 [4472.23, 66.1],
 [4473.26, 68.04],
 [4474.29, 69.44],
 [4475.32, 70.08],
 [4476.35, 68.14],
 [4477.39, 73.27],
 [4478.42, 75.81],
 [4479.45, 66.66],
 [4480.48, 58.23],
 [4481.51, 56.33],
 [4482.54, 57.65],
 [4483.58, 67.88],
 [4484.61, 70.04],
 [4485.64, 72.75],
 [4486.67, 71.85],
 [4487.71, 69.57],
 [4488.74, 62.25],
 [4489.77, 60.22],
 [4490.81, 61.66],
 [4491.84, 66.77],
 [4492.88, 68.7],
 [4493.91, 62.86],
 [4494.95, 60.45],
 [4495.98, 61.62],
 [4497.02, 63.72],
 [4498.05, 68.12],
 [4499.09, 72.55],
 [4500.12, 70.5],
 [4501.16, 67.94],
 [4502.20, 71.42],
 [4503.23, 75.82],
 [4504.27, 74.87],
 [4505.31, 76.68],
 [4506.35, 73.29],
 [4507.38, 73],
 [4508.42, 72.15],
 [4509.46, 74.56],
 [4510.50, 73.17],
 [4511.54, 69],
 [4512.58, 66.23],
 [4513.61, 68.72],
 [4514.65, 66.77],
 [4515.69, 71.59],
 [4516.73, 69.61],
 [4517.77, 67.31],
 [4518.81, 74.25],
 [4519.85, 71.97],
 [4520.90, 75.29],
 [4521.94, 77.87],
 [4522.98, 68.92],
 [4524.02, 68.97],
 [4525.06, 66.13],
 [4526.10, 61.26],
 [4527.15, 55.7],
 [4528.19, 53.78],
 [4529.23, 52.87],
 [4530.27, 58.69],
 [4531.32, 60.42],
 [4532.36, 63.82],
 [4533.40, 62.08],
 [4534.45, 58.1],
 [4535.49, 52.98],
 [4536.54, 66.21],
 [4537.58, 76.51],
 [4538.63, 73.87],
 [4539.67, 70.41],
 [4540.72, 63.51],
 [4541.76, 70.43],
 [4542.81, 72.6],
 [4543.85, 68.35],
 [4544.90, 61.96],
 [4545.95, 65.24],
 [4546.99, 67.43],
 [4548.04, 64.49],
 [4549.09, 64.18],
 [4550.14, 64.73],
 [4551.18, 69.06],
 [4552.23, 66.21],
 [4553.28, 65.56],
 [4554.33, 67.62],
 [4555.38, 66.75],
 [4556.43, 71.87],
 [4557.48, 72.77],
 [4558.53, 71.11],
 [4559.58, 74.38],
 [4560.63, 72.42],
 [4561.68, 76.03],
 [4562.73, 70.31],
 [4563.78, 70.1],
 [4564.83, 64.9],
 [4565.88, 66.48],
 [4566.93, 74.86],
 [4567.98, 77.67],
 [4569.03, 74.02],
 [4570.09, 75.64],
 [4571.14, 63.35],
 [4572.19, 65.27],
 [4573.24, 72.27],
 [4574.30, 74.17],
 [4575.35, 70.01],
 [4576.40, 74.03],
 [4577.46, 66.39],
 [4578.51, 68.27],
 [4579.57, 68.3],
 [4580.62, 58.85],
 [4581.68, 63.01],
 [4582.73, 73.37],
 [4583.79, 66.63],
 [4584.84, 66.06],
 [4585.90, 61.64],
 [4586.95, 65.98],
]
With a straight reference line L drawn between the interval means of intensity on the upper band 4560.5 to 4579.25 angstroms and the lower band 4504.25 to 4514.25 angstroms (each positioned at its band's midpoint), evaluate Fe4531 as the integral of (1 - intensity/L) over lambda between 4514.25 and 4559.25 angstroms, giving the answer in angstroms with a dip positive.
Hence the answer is 3.1 angstroms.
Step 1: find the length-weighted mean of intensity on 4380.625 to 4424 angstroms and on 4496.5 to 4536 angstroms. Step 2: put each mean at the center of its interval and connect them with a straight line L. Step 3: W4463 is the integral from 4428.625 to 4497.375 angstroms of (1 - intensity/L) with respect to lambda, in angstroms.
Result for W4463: -0.8 angstroms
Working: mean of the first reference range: 53.6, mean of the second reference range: 67.6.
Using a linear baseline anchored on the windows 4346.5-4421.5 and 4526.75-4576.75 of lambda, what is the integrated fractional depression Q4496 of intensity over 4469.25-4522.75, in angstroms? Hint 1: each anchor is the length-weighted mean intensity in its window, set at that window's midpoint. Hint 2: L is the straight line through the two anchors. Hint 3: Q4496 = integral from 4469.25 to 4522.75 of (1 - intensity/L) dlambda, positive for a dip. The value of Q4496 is -4.35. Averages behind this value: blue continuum 55.1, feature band 68.5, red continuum 67.4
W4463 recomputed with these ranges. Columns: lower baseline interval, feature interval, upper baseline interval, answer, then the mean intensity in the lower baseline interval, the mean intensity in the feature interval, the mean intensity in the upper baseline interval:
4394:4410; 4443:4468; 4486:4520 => 1.0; 53.1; 59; 69.1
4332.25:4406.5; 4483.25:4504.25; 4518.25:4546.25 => -1.5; 54.9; 67.5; 65.6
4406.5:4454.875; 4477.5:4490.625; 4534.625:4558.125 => -0.6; 59.6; 65.9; 67.3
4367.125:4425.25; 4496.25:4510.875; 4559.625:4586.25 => -1.9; 53.9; 71.8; 69.5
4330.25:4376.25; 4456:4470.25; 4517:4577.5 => 1.3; 58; 57.9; 67.8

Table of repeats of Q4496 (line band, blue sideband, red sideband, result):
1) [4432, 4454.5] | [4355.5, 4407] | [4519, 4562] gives -0.8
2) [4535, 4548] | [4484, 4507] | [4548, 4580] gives 0.4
